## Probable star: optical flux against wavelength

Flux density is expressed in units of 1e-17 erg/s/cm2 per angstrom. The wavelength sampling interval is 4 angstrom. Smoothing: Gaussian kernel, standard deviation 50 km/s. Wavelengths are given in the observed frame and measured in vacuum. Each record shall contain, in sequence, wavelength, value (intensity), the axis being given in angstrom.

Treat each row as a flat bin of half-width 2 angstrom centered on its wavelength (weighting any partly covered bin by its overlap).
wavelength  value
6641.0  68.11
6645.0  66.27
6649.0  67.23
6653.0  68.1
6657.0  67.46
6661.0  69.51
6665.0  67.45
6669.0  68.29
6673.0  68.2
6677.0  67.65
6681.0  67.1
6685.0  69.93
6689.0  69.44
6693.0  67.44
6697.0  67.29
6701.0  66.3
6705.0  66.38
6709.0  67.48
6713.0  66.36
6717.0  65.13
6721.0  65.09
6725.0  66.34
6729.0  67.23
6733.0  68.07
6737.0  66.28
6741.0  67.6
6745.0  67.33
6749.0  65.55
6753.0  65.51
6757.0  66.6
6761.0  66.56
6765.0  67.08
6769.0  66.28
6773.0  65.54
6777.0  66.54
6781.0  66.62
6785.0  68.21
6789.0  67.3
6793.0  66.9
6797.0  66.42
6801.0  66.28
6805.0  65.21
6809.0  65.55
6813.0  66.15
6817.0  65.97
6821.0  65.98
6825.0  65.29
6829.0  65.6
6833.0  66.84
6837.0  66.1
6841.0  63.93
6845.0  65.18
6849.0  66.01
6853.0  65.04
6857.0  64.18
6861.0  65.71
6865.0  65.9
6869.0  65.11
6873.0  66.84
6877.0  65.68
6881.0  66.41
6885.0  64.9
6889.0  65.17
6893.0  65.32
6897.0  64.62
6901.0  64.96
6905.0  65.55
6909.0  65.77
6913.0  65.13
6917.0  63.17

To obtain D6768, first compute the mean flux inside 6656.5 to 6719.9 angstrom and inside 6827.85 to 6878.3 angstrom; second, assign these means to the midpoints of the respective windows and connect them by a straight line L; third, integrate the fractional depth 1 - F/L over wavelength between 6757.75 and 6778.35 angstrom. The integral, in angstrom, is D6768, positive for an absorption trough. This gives 0.05 angstrom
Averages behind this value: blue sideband 67.6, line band 66.4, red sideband 65.5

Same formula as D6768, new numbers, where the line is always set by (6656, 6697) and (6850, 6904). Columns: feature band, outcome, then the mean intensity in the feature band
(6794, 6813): 0.1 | 65.9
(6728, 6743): 0.0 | 67.3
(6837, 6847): 0.2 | 64.9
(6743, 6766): 0.2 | 66.4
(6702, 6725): 0.5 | 66.1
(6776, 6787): -0.1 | 67.2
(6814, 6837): 0.1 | 66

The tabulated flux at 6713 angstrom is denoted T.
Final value 66.36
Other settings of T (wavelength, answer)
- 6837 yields 66.1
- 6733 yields 68.07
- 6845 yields 65.18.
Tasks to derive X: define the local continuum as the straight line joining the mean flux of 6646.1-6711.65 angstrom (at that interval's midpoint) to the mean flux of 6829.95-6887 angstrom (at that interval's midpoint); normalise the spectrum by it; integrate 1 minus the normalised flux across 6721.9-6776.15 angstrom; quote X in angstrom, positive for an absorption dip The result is 0.28 angstrom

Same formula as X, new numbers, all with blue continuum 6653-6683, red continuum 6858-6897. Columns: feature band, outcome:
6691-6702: 0.09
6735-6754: 0.17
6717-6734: 0.22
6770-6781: 0.09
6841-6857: 0.20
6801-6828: 0.23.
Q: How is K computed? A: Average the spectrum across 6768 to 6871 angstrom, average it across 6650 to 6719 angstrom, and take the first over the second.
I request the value 1.0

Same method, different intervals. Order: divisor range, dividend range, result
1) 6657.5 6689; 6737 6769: 0.97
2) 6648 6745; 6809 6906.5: 0.97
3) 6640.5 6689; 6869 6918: 0.96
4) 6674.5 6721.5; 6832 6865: 0.97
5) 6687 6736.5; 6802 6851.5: 0.98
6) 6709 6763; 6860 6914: 0.99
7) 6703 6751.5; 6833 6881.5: 0.98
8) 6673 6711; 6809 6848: 0.97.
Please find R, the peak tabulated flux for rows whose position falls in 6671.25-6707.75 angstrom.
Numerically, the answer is 69.93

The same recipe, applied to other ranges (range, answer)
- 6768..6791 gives 68.21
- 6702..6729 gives 67.48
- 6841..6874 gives 66.84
